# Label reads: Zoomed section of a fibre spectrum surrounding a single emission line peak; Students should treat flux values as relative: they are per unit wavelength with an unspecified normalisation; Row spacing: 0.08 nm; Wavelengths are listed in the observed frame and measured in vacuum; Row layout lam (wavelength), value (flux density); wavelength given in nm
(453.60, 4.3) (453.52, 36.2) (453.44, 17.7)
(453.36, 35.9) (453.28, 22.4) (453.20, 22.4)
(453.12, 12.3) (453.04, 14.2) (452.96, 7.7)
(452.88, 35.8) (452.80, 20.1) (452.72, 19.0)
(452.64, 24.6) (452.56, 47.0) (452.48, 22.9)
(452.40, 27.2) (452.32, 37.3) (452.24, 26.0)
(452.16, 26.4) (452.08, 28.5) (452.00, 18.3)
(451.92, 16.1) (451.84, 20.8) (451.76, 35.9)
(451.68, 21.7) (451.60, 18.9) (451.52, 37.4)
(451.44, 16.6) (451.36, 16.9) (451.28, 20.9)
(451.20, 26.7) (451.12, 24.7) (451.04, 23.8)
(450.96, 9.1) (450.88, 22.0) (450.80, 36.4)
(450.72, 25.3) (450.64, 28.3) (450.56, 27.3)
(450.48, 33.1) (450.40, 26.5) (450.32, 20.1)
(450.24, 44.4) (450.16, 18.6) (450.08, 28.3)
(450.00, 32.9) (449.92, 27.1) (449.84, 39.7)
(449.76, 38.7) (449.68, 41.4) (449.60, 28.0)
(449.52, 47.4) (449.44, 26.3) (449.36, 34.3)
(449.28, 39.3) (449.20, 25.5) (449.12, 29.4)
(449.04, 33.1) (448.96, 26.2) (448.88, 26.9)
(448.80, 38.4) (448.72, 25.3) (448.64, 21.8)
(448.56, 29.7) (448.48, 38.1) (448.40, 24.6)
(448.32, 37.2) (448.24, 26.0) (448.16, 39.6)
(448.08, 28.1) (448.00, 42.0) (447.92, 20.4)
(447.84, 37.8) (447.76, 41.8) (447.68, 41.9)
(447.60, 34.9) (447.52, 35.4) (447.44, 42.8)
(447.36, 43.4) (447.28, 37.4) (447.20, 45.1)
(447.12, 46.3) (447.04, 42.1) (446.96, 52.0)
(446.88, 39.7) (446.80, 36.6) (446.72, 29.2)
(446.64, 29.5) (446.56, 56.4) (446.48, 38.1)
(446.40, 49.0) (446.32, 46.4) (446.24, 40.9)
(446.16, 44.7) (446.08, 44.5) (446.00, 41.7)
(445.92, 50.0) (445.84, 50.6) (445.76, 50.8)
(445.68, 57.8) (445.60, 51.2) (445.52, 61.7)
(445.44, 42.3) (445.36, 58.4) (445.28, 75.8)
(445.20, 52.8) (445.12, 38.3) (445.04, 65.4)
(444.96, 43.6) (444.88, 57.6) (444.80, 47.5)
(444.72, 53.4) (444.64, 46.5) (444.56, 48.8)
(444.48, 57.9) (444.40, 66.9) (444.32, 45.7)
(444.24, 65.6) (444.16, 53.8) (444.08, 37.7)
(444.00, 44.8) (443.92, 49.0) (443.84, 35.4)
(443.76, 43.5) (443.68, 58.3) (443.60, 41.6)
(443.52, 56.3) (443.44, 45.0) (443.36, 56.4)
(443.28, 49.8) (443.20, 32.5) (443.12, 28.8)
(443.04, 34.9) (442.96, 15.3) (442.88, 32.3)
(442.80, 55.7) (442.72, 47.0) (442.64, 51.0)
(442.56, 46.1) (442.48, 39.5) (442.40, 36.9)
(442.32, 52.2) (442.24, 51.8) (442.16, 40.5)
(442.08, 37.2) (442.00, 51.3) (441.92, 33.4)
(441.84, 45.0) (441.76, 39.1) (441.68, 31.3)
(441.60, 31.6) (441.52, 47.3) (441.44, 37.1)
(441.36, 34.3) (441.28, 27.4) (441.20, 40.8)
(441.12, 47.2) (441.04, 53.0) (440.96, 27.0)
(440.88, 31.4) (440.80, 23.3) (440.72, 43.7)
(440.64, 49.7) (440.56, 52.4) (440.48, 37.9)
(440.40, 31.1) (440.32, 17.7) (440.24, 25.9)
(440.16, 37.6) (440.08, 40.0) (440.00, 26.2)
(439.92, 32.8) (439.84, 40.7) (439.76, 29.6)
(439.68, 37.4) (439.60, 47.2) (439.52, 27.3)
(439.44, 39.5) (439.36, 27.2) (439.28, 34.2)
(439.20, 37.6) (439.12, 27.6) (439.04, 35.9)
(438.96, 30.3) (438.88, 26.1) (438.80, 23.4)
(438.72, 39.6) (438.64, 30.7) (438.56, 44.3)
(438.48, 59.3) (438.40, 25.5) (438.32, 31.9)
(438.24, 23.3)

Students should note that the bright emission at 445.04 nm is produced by C IV 1549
